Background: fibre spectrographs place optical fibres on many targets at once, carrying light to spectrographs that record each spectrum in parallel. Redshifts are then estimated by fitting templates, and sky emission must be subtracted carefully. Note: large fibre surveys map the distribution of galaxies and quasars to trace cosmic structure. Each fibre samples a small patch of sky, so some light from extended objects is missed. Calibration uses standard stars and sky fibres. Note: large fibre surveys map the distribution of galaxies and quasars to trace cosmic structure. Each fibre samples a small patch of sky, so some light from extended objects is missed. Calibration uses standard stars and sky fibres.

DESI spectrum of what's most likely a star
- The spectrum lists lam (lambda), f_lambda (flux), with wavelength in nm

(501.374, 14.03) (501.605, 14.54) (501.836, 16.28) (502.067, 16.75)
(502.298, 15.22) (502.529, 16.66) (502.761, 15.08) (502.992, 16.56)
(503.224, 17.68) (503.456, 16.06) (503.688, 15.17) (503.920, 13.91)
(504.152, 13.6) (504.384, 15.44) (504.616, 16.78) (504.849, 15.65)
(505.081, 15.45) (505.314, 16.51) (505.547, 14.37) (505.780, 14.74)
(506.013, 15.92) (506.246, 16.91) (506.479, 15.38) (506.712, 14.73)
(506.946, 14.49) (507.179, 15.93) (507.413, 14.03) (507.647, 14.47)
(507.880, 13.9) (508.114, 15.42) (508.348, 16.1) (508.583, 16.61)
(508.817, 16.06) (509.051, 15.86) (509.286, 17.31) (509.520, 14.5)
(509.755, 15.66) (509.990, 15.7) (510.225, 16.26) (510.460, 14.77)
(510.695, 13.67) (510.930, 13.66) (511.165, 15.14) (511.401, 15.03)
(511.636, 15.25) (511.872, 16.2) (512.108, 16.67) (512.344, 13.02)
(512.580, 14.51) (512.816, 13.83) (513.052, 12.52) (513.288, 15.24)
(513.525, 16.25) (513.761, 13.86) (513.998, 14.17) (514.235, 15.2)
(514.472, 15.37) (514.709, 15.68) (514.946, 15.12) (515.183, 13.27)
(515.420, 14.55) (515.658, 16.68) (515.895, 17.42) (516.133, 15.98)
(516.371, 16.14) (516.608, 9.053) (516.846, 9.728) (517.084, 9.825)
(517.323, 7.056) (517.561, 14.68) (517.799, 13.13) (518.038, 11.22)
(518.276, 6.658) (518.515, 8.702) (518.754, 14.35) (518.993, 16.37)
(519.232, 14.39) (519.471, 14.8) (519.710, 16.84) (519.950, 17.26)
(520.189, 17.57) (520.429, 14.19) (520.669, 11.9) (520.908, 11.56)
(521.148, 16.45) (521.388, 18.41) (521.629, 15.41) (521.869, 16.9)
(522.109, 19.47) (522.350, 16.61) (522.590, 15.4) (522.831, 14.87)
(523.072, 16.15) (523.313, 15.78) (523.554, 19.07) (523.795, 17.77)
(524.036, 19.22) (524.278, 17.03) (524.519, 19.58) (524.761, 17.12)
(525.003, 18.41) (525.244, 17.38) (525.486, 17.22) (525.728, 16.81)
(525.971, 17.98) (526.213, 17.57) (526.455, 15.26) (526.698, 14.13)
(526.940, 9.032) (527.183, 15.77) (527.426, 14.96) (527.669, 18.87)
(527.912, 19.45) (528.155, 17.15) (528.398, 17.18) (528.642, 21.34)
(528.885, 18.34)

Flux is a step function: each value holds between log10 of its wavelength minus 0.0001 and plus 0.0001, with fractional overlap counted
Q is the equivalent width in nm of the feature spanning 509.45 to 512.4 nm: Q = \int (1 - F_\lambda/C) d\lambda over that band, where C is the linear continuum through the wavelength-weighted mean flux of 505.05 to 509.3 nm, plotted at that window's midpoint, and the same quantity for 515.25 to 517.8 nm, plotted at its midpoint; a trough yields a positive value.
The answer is -0.120 nm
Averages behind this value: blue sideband 15.4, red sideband 13.1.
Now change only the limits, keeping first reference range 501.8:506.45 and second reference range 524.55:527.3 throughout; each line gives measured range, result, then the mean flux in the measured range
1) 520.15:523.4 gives 0.07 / 15.7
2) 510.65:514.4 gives 0.29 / 14.7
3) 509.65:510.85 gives 0.05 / 15.2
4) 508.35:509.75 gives -0.02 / 16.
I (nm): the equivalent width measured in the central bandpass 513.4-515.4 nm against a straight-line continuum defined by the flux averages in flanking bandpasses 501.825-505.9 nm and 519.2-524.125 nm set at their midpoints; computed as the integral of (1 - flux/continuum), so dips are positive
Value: 0.14 nm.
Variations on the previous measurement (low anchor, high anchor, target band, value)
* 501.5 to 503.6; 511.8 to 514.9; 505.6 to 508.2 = 0.08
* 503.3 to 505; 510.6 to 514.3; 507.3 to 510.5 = -0.12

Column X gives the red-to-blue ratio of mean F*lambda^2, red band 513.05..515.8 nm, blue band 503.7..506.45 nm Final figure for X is 1.01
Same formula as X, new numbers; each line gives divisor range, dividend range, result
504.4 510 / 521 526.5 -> 1.18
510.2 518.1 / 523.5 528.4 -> 1.26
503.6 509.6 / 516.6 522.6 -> 0.95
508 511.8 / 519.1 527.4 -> 1.11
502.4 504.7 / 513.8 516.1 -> 1.02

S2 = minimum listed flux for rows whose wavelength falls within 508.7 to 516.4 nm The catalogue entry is 12.52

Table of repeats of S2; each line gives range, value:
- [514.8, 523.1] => 6.658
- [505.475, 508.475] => 13.9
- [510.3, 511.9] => 13.66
